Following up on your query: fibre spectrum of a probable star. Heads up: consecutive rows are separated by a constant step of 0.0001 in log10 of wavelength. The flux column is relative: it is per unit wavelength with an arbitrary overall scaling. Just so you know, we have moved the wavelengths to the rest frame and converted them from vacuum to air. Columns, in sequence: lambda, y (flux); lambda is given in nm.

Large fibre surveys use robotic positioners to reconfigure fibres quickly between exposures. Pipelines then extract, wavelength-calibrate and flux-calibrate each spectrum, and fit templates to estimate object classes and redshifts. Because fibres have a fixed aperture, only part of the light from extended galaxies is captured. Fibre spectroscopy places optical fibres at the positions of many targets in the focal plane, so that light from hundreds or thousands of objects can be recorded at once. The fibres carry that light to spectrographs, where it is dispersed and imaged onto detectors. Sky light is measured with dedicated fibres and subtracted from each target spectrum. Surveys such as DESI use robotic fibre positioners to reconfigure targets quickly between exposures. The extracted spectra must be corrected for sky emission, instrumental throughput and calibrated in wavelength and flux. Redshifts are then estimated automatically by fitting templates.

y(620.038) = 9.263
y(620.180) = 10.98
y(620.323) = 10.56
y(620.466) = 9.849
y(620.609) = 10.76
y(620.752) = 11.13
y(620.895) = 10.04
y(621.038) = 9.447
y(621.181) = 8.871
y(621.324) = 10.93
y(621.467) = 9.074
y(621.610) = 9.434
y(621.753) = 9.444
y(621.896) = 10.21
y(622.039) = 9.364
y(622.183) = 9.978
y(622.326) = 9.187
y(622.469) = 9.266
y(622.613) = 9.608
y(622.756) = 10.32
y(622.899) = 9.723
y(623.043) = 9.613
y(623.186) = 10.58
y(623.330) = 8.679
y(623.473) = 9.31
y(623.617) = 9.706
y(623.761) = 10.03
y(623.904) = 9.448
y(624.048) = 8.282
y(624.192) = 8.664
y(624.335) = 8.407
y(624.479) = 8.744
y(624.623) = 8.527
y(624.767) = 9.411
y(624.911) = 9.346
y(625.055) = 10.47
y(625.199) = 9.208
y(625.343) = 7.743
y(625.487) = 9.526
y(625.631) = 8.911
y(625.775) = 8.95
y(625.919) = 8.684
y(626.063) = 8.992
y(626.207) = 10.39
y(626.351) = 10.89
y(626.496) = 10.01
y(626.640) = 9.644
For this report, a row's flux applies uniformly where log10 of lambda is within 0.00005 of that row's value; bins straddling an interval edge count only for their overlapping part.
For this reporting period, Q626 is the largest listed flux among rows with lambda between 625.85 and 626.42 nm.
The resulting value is 10.89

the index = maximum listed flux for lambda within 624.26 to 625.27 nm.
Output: 10.47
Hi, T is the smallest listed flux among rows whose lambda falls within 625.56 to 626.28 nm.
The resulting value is 8.684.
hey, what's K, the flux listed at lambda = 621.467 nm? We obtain 9.074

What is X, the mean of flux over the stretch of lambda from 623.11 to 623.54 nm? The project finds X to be 9.54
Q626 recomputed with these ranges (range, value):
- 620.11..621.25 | 11.13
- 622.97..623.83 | 10.58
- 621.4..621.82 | 9.444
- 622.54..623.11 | 10.32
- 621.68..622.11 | 10.21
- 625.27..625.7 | 9.526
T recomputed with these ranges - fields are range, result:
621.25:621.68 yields 9.074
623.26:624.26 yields 8.282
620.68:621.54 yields 8.871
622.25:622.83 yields 9.187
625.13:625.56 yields 7.743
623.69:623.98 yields 9.448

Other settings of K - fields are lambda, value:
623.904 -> 9.448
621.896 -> 10.21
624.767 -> 9.411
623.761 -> 10.03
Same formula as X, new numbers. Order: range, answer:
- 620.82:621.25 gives 9.47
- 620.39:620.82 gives 10.6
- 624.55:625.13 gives 9.43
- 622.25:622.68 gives 9.36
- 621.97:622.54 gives 9.45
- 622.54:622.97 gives 9.89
